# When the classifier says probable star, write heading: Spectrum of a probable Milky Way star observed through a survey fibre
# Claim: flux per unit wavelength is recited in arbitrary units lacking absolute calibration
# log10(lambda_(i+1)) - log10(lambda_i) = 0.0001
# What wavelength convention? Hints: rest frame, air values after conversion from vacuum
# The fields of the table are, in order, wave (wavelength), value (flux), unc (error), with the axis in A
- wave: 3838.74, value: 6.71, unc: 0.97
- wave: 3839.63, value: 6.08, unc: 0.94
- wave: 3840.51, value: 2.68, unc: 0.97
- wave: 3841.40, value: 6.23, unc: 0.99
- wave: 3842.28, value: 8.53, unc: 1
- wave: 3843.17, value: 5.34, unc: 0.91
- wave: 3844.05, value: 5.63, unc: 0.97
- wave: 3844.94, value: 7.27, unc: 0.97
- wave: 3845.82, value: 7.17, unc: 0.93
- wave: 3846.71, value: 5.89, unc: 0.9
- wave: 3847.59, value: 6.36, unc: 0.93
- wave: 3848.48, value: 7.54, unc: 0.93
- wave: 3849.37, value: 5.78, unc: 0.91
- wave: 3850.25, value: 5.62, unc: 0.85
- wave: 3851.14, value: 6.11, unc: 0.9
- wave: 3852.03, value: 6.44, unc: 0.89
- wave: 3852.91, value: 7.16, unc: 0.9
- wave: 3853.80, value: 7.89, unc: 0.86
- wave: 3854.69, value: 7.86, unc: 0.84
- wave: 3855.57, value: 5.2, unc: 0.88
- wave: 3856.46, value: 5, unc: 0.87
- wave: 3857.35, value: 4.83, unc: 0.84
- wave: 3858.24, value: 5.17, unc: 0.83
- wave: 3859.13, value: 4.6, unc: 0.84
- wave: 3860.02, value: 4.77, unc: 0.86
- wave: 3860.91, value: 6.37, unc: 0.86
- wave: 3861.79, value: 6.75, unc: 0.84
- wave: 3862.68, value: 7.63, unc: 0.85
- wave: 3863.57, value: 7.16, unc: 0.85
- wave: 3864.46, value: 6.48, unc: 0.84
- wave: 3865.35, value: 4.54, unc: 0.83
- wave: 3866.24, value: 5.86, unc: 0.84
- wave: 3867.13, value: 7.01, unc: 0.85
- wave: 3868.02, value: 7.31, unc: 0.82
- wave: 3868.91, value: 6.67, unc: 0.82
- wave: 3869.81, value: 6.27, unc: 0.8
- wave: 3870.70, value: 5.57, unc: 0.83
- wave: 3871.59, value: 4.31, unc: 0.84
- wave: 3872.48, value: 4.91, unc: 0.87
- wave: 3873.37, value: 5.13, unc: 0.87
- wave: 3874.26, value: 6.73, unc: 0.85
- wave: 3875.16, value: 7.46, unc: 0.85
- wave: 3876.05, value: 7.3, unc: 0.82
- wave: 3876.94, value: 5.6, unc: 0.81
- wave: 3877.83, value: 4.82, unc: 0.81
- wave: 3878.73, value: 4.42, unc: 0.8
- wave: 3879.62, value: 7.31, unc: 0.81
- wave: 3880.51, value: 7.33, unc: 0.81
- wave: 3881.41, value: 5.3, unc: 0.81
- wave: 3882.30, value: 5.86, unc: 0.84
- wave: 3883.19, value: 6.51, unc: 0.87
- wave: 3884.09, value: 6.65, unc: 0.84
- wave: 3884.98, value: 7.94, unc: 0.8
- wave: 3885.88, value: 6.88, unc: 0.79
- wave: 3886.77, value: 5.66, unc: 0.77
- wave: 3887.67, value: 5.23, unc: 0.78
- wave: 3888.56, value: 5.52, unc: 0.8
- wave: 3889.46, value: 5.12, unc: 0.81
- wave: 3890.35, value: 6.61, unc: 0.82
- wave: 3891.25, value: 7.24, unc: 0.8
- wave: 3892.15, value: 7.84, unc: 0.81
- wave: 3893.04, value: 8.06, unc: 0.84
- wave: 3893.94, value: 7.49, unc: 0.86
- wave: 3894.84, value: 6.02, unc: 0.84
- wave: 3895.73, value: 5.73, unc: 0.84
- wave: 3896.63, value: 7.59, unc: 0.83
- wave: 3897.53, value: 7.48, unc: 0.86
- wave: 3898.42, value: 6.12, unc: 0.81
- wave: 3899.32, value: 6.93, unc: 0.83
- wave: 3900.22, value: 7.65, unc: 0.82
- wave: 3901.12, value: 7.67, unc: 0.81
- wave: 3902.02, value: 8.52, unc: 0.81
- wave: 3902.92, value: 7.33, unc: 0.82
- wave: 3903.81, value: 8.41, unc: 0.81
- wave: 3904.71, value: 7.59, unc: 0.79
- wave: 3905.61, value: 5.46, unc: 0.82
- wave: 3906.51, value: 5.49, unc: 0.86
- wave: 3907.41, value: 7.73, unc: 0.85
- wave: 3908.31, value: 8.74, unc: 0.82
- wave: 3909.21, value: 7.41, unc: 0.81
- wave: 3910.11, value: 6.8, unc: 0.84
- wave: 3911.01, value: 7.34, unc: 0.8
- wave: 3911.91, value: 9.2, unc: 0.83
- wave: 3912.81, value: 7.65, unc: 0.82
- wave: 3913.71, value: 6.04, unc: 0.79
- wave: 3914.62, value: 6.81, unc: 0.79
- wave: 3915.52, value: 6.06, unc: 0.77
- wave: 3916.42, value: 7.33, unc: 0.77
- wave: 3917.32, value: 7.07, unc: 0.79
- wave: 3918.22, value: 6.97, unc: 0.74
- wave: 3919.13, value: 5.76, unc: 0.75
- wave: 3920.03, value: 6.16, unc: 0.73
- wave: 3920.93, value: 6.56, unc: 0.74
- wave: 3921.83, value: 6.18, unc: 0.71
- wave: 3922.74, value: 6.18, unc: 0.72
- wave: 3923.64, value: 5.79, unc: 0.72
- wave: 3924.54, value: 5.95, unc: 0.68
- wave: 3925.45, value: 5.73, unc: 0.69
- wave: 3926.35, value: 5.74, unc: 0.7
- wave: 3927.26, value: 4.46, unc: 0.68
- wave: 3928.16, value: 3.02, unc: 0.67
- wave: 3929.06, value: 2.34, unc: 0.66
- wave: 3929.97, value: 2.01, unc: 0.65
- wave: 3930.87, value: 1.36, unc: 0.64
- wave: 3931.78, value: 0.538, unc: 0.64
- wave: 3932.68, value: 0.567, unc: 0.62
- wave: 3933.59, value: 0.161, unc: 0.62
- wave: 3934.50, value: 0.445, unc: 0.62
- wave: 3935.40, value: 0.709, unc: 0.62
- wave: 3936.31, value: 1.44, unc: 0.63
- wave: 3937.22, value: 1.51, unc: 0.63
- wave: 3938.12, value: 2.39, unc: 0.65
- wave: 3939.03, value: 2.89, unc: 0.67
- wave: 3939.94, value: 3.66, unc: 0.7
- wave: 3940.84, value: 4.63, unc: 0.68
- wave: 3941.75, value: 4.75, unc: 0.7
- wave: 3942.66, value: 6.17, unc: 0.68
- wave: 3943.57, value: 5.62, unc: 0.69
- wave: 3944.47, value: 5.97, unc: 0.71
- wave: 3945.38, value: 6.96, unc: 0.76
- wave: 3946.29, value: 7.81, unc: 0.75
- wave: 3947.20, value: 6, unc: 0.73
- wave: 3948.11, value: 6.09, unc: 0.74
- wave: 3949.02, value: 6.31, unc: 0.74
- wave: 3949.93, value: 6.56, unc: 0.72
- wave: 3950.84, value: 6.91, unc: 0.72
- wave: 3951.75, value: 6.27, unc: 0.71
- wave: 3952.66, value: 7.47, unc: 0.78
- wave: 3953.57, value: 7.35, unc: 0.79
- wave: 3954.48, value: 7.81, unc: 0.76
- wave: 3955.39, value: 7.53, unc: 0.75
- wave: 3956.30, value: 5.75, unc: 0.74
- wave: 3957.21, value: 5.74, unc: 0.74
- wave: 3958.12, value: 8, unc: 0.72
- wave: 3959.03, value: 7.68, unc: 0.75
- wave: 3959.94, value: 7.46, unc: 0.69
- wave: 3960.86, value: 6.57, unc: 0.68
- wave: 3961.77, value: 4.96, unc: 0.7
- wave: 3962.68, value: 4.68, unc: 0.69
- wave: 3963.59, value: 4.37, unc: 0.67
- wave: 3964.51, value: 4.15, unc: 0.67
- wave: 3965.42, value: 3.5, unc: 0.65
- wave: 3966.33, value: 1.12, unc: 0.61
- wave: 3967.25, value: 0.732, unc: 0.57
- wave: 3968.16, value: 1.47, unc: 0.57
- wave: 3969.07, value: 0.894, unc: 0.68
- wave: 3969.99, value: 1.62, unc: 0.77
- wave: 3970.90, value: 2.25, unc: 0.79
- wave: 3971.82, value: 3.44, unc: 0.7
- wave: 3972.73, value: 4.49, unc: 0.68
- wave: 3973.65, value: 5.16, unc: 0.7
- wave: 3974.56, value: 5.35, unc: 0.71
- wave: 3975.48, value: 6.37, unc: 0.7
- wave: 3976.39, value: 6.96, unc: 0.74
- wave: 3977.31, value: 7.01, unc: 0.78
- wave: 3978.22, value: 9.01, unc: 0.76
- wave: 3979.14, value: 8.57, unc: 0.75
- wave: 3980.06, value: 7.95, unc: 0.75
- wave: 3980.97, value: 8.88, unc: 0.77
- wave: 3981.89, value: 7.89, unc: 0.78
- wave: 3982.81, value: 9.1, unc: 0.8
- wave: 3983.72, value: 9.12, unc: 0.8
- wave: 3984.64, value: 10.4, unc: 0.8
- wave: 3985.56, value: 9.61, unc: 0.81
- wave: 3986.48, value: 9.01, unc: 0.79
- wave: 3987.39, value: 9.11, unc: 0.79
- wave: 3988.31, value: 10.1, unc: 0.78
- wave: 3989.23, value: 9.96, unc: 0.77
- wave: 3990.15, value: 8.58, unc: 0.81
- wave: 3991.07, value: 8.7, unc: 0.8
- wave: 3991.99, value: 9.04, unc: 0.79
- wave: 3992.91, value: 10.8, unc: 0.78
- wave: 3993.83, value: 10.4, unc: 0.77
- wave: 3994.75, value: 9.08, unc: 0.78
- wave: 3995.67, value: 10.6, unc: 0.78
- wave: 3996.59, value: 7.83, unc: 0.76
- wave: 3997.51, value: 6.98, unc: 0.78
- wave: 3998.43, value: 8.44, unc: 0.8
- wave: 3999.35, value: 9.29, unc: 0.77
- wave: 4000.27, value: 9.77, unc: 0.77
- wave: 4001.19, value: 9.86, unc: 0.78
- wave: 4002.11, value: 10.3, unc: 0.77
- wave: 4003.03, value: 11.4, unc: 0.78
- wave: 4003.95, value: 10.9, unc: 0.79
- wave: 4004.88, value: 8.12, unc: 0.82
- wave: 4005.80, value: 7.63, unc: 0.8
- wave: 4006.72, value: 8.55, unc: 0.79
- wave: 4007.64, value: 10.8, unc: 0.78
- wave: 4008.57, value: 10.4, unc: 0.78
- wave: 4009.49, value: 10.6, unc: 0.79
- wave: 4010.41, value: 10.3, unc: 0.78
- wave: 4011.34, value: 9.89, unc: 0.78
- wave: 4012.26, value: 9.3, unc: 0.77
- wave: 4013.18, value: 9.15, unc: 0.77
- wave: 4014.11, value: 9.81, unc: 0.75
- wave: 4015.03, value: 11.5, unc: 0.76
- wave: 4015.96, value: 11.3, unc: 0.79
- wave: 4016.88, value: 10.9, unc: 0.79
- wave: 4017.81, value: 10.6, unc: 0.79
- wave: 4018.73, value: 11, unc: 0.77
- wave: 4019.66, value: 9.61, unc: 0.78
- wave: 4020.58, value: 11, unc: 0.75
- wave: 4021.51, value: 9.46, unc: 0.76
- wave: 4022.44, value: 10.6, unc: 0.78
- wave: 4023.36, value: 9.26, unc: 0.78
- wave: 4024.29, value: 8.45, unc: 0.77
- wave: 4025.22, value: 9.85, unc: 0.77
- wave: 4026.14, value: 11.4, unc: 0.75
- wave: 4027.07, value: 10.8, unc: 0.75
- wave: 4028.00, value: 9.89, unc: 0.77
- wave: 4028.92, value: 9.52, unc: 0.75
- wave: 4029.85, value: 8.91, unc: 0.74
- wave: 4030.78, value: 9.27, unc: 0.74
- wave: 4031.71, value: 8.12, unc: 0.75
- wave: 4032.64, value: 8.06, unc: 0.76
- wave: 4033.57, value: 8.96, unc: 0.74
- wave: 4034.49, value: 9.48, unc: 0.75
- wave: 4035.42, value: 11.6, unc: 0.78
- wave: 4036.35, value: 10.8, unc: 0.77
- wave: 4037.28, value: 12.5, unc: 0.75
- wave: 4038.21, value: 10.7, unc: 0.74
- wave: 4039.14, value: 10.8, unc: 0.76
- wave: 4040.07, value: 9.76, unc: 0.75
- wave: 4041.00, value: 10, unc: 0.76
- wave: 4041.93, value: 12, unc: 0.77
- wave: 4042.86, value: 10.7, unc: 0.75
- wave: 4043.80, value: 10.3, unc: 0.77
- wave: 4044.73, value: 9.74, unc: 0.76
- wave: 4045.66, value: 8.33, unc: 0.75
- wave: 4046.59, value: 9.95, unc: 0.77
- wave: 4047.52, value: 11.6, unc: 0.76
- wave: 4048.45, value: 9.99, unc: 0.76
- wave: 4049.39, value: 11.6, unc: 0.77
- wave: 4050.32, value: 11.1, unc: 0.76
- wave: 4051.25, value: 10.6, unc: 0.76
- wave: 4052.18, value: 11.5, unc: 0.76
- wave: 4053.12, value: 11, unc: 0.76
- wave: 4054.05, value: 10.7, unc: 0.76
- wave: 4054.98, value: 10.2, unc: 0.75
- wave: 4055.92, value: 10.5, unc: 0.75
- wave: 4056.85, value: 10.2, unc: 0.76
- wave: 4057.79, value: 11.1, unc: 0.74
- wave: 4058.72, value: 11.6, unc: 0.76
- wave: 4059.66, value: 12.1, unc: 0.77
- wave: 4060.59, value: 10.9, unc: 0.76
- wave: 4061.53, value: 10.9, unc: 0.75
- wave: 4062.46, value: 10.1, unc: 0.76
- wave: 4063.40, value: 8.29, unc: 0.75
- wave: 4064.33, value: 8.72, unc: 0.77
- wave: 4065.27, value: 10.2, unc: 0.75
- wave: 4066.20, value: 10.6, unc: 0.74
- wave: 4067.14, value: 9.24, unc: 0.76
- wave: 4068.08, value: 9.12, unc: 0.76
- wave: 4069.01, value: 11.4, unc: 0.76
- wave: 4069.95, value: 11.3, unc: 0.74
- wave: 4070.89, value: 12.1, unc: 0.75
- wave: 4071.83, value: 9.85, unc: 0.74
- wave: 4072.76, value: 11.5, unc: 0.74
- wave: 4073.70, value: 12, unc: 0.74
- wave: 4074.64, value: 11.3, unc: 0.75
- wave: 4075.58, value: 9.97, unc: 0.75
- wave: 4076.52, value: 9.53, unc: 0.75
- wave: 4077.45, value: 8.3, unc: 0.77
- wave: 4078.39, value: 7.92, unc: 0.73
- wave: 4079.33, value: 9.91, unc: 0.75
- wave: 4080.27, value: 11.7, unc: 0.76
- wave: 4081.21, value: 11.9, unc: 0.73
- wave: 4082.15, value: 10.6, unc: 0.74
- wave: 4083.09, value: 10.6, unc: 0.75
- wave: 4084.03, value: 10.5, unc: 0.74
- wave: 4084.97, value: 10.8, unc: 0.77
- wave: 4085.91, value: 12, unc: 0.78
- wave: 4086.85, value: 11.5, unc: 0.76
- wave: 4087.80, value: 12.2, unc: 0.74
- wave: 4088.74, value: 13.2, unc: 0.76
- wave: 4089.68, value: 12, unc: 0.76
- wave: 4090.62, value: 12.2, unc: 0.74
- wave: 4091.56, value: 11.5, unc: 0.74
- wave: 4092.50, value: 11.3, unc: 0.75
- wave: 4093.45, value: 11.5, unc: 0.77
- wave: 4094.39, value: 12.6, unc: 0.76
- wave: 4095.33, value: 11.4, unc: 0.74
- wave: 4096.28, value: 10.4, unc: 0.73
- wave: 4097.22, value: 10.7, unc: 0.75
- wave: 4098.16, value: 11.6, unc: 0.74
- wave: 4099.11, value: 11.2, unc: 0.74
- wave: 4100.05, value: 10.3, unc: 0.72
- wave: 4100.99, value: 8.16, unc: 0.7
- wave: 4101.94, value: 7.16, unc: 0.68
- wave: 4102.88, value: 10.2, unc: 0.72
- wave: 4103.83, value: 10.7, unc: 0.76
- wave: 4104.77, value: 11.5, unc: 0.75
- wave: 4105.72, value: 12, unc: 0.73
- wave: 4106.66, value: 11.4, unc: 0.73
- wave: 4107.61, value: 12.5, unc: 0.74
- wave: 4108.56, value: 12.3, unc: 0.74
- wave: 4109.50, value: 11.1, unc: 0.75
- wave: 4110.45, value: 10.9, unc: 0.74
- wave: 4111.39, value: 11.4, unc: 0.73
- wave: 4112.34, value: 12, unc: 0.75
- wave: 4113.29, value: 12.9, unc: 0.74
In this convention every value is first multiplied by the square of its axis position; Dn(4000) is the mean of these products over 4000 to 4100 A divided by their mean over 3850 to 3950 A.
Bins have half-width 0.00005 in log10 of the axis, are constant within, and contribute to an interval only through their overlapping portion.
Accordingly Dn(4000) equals 1.94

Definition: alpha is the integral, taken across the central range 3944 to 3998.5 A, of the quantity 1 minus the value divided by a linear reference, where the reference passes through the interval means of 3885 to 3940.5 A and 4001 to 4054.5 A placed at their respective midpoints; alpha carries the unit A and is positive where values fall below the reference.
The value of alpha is 8.1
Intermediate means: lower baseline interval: 5.59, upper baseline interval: 10.2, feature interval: 6.79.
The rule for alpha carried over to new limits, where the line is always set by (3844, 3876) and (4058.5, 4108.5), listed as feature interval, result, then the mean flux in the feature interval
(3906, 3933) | 6.29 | 5.65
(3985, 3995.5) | -0.76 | 9.52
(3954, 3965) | 2.70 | 6.22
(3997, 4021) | -1.60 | 9.9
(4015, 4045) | -1.53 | 10.2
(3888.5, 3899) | 0.17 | 6.78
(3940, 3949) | 2.30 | 5.91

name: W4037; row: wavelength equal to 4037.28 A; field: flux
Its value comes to 12.5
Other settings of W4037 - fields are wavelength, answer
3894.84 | 6.02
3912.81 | 7.65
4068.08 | 9.12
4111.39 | 11.4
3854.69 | 7.86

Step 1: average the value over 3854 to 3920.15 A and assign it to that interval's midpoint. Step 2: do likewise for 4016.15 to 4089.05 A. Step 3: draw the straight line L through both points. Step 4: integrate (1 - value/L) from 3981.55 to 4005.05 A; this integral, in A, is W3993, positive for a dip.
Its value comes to -0.99 A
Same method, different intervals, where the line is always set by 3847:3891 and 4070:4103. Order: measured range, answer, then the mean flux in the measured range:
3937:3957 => 5.2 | 5.8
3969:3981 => 4.1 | 5.6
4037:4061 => -1.6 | 10.7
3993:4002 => -0.3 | 9.26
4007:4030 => -2.0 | 10.2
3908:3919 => -0.2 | 7.22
